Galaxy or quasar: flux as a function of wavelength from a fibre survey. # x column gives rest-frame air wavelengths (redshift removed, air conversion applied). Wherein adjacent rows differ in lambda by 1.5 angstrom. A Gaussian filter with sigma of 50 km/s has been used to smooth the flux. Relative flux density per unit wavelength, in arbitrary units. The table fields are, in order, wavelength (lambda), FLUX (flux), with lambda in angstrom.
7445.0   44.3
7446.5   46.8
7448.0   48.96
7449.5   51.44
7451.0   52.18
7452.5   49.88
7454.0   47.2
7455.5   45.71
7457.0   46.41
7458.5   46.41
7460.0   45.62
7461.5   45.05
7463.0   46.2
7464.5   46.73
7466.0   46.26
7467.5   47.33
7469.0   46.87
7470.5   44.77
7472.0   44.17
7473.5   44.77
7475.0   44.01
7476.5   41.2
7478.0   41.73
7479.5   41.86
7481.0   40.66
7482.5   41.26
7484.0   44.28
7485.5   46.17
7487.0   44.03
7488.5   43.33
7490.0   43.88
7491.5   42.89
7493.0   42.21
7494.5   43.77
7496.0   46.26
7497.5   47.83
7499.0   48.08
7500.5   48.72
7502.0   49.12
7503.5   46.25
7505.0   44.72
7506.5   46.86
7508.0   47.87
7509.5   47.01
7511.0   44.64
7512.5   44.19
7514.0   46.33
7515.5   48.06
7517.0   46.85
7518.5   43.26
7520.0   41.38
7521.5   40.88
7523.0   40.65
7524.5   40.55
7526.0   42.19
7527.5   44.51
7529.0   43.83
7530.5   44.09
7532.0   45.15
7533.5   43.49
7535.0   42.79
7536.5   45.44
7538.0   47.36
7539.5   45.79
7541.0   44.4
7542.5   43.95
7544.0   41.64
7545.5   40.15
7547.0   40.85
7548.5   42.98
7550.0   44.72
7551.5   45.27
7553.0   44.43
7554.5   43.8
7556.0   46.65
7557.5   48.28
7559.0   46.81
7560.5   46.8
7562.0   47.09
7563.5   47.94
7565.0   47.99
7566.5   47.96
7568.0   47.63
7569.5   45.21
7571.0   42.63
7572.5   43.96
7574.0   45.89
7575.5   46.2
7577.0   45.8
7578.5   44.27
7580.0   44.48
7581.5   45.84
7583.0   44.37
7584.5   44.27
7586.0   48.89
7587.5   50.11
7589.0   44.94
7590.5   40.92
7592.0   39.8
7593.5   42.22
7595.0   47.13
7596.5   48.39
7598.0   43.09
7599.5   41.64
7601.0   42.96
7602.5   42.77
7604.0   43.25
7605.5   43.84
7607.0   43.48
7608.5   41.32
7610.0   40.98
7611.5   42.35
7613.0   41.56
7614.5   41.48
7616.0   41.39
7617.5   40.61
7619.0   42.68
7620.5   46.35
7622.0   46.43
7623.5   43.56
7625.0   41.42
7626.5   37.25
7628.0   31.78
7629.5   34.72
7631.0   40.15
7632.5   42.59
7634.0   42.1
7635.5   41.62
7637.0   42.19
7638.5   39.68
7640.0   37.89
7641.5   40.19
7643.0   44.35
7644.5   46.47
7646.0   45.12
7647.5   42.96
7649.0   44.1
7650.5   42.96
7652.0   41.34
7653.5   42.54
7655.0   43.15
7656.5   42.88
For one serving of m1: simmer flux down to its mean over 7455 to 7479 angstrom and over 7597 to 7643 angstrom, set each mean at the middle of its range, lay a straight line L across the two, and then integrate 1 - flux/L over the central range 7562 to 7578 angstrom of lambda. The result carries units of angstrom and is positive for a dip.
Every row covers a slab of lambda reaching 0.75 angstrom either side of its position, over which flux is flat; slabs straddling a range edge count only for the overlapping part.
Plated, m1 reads -1.3 angstrom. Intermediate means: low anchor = 45.2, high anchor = 41.5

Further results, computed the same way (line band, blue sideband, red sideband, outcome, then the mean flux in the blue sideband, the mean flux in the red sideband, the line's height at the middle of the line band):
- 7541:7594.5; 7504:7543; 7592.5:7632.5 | -2.1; 44.5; 42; 43.3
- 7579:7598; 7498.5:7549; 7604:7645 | -1.1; 44.5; 41.4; 42.5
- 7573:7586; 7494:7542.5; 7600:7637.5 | -0.7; 45.1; 41.5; 42.9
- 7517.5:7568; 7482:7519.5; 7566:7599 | 1.0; 45.5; 45.1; 45.3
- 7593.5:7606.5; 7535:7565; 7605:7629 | -0.5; 45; 41.6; 42.4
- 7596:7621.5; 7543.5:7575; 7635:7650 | 0.5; 45.2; 42.5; 43.6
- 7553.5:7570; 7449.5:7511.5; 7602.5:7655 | -1.3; 45.5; 41.8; 43.5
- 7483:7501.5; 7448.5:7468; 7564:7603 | 0.7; 47.4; 45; 46.8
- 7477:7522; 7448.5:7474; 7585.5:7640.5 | 0.9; 46.9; 42.2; 45.7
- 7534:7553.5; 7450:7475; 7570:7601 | 0.7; 46.6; 44.7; 45.3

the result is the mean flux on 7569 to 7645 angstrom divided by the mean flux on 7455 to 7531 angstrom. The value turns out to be 1.0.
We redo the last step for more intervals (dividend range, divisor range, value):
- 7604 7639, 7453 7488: 0.92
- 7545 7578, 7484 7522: 1.00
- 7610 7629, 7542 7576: 0.91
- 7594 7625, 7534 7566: 0.96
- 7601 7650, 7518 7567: 0.94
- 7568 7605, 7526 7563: 1.00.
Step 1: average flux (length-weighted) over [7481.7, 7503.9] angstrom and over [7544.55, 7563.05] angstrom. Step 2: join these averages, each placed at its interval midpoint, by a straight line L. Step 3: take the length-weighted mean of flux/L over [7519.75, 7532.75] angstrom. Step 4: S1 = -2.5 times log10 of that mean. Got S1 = 0.06 mag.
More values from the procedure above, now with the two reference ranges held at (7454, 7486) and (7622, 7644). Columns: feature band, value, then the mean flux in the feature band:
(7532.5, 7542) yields -0.05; 44.9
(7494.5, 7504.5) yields -0.08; 47.3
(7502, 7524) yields -0.04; 45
